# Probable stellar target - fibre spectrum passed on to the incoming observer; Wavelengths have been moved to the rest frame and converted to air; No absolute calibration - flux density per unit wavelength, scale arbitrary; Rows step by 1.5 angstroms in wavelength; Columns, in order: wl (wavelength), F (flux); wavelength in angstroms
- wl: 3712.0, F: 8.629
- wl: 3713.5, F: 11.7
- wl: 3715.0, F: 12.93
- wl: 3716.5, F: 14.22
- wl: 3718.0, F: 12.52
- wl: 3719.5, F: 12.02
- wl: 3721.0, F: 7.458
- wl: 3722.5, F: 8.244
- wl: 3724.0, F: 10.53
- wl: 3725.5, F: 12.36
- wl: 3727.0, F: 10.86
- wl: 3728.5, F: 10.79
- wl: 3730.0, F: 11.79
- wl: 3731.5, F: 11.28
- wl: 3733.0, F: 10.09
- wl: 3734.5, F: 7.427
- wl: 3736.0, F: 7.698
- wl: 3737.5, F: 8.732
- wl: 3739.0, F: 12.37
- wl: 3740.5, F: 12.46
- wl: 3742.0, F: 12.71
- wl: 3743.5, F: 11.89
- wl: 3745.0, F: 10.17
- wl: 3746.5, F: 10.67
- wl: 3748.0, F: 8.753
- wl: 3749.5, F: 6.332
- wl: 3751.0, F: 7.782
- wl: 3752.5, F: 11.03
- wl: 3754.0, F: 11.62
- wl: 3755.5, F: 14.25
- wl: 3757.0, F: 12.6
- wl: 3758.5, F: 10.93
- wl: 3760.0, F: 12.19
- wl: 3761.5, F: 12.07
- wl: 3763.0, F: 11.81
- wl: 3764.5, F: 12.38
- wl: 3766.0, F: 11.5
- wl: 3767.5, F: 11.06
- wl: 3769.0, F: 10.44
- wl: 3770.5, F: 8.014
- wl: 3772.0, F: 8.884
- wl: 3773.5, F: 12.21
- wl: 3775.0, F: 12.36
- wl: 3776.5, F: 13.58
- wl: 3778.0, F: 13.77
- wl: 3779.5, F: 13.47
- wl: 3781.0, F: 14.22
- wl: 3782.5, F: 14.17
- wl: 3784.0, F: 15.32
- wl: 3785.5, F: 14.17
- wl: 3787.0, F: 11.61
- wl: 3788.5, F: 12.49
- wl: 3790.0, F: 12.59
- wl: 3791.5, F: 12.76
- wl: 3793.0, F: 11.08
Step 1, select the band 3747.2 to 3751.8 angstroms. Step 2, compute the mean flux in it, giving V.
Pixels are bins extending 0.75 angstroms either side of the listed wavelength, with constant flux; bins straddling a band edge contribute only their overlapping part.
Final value 7.69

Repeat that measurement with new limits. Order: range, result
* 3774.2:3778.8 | 13.2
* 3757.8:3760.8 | 11.6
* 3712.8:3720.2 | 12.7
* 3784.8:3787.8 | 12.9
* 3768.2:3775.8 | 10.4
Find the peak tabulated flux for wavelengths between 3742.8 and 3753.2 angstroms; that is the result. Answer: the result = 11.89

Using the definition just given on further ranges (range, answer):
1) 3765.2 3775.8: 12.36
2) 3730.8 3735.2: 11.28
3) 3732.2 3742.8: 12.71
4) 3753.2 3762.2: 14.25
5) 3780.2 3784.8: 15.32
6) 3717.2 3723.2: 12.52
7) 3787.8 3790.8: 12.59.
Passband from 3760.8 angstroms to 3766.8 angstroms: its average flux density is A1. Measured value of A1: 11.9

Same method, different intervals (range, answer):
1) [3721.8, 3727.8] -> 10.5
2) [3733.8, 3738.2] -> 7.95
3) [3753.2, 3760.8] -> 12.3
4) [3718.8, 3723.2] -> 9.22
